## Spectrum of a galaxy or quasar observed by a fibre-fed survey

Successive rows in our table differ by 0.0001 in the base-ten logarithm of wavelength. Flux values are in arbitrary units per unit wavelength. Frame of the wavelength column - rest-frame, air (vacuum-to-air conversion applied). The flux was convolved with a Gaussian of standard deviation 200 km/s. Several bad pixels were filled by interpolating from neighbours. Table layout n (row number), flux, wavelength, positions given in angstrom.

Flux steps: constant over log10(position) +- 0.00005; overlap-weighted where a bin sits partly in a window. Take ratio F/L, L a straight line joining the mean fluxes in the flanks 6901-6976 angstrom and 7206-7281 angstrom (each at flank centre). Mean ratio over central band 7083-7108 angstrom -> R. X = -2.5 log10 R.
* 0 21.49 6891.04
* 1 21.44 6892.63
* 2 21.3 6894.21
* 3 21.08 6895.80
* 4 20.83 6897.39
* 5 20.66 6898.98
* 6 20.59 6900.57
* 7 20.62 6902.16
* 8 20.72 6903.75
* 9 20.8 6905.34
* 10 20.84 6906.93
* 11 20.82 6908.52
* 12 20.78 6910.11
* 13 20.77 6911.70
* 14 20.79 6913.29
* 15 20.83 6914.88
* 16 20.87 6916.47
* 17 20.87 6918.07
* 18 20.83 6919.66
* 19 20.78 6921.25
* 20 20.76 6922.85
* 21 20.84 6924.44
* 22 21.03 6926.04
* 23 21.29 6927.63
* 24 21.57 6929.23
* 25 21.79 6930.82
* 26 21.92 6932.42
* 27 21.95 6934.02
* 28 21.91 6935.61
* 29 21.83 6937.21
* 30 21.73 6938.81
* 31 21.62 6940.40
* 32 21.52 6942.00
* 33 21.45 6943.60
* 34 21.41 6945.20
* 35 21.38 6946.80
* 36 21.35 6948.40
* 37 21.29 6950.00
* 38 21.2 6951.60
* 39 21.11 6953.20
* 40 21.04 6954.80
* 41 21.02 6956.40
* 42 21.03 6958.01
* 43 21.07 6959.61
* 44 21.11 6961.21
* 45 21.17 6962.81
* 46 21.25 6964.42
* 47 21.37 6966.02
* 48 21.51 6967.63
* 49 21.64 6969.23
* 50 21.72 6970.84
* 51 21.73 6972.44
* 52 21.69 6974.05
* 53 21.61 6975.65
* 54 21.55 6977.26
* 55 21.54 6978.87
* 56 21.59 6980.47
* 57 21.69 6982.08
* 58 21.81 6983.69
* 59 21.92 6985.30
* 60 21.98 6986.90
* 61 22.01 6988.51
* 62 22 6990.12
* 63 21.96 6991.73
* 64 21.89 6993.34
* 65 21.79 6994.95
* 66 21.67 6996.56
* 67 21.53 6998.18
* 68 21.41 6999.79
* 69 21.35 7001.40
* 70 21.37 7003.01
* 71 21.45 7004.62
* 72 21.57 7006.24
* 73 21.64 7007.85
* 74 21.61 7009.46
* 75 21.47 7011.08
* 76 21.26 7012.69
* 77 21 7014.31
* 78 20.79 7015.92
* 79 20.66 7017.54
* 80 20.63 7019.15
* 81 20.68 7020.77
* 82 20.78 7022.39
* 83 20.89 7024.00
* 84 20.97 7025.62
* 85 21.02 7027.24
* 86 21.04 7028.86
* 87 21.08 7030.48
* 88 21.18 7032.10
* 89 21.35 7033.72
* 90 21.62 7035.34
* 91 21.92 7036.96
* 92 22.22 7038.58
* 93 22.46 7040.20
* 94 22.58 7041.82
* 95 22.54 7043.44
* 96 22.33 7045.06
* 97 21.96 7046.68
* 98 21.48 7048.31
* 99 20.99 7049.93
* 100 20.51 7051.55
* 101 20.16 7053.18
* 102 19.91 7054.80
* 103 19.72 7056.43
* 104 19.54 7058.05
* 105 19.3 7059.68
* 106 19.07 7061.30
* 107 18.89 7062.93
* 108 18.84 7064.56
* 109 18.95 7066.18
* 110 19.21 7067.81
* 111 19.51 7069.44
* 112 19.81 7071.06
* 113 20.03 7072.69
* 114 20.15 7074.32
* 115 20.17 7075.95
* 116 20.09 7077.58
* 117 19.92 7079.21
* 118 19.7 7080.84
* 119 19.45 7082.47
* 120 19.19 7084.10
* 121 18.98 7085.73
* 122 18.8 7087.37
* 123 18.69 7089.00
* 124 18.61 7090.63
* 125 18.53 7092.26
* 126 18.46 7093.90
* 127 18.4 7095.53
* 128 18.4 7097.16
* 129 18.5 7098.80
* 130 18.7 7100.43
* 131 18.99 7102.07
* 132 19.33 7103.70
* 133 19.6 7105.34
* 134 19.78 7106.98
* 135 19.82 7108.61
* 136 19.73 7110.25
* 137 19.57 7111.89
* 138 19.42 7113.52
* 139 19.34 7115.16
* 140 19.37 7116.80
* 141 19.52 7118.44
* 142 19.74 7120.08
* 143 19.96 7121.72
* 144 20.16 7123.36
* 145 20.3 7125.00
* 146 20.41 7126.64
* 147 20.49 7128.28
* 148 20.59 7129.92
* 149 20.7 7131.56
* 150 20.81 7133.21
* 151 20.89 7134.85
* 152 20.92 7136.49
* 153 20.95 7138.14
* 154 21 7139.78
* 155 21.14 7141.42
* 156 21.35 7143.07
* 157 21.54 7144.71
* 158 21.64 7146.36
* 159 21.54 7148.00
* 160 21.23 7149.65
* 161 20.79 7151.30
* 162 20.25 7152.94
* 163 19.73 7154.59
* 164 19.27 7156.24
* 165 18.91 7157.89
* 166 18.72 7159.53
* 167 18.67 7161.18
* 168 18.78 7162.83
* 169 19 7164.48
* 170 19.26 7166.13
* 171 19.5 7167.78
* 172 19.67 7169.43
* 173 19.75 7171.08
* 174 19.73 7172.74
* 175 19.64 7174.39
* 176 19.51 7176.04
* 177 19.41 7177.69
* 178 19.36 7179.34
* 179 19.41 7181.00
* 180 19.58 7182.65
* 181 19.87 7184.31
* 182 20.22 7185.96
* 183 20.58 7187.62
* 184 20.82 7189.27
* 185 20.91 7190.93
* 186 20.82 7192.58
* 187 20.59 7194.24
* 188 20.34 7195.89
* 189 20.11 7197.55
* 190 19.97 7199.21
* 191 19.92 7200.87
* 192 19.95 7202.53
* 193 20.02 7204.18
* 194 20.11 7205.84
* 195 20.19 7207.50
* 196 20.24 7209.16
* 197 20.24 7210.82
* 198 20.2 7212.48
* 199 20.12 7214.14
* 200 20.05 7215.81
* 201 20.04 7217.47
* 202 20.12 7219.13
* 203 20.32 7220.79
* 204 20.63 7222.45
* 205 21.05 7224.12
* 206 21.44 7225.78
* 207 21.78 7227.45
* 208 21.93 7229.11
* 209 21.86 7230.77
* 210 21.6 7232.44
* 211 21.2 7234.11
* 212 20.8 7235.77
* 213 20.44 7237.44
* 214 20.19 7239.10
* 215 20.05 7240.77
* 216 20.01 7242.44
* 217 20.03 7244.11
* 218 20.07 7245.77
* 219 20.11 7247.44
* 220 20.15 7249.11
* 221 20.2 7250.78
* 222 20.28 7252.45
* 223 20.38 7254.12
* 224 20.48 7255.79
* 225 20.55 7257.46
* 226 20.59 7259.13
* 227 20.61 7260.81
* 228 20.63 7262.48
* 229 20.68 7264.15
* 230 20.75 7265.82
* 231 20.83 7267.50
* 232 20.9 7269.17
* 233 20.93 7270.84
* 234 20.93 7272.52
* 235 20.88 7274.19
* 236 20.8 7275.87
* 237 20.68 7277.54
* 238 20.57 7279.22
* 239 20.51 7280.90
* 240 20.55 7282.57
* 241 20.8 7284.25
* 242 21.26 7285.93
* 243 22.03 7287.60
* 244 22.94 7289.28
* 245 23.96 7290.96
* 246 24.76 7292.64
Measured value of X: 0.11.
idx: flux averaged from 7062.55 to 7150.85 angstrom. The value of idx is 19.8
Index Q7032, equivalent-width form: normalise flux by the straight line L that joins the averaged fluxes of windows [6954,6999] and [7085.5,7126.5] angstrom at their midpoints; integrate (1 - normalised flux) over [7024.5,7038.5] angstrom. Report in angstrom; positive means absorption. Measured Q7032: -0.5 angstrom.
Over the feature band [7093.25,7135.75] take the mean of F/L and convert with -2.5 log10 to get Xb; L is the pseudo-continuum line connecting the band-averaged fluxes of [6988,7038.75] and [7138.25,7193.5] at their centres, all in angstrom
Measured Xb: 0.04 mag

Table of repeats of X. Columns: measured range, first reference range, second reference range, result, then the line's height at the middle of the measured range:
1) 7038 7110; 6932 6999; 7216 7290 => 0.08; 21.3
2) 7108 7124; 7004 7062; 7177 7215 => 0.05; 20.6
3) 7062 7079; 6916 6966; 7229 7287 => 0.08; 21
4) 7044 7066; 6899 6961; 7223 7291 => 0.04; 21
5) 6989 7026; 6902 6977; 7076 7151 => -0.03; 20.7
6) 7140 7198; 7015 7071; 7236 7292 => 0.04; 20.7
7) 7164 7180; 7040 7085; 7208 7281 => 0.05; 20.4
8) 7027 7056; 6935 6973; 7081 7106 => -0.09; 19.8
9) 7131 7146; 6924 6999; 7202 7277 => -0.01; 20.9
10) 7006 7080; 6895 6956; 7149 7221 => -0.01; 20.6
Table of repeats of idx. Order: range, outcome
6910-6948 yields 21.3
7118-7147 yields 20.7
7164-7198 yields 19.9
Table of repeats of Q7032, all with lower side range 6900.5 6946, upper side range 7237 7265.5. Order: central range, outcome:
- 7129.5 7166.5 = 0.45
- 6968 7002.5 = -1.16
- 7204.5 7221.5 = 0.23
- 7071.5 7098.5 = 2.00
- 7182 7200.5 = 0.13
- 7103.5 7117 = 0.73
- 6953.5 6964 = 0.00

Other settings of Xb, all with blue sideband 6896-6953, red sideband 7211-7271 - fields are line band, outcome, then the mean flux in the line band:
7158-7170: 0.09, 19.1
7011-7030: 0.00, 20.9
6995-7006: -0.02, 21.5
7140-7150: -0.03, 21.4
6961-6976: -0.02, 21.5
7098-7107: 0.10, 19.1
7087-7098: 0.13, 18.6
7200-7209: 0.03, 20.1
